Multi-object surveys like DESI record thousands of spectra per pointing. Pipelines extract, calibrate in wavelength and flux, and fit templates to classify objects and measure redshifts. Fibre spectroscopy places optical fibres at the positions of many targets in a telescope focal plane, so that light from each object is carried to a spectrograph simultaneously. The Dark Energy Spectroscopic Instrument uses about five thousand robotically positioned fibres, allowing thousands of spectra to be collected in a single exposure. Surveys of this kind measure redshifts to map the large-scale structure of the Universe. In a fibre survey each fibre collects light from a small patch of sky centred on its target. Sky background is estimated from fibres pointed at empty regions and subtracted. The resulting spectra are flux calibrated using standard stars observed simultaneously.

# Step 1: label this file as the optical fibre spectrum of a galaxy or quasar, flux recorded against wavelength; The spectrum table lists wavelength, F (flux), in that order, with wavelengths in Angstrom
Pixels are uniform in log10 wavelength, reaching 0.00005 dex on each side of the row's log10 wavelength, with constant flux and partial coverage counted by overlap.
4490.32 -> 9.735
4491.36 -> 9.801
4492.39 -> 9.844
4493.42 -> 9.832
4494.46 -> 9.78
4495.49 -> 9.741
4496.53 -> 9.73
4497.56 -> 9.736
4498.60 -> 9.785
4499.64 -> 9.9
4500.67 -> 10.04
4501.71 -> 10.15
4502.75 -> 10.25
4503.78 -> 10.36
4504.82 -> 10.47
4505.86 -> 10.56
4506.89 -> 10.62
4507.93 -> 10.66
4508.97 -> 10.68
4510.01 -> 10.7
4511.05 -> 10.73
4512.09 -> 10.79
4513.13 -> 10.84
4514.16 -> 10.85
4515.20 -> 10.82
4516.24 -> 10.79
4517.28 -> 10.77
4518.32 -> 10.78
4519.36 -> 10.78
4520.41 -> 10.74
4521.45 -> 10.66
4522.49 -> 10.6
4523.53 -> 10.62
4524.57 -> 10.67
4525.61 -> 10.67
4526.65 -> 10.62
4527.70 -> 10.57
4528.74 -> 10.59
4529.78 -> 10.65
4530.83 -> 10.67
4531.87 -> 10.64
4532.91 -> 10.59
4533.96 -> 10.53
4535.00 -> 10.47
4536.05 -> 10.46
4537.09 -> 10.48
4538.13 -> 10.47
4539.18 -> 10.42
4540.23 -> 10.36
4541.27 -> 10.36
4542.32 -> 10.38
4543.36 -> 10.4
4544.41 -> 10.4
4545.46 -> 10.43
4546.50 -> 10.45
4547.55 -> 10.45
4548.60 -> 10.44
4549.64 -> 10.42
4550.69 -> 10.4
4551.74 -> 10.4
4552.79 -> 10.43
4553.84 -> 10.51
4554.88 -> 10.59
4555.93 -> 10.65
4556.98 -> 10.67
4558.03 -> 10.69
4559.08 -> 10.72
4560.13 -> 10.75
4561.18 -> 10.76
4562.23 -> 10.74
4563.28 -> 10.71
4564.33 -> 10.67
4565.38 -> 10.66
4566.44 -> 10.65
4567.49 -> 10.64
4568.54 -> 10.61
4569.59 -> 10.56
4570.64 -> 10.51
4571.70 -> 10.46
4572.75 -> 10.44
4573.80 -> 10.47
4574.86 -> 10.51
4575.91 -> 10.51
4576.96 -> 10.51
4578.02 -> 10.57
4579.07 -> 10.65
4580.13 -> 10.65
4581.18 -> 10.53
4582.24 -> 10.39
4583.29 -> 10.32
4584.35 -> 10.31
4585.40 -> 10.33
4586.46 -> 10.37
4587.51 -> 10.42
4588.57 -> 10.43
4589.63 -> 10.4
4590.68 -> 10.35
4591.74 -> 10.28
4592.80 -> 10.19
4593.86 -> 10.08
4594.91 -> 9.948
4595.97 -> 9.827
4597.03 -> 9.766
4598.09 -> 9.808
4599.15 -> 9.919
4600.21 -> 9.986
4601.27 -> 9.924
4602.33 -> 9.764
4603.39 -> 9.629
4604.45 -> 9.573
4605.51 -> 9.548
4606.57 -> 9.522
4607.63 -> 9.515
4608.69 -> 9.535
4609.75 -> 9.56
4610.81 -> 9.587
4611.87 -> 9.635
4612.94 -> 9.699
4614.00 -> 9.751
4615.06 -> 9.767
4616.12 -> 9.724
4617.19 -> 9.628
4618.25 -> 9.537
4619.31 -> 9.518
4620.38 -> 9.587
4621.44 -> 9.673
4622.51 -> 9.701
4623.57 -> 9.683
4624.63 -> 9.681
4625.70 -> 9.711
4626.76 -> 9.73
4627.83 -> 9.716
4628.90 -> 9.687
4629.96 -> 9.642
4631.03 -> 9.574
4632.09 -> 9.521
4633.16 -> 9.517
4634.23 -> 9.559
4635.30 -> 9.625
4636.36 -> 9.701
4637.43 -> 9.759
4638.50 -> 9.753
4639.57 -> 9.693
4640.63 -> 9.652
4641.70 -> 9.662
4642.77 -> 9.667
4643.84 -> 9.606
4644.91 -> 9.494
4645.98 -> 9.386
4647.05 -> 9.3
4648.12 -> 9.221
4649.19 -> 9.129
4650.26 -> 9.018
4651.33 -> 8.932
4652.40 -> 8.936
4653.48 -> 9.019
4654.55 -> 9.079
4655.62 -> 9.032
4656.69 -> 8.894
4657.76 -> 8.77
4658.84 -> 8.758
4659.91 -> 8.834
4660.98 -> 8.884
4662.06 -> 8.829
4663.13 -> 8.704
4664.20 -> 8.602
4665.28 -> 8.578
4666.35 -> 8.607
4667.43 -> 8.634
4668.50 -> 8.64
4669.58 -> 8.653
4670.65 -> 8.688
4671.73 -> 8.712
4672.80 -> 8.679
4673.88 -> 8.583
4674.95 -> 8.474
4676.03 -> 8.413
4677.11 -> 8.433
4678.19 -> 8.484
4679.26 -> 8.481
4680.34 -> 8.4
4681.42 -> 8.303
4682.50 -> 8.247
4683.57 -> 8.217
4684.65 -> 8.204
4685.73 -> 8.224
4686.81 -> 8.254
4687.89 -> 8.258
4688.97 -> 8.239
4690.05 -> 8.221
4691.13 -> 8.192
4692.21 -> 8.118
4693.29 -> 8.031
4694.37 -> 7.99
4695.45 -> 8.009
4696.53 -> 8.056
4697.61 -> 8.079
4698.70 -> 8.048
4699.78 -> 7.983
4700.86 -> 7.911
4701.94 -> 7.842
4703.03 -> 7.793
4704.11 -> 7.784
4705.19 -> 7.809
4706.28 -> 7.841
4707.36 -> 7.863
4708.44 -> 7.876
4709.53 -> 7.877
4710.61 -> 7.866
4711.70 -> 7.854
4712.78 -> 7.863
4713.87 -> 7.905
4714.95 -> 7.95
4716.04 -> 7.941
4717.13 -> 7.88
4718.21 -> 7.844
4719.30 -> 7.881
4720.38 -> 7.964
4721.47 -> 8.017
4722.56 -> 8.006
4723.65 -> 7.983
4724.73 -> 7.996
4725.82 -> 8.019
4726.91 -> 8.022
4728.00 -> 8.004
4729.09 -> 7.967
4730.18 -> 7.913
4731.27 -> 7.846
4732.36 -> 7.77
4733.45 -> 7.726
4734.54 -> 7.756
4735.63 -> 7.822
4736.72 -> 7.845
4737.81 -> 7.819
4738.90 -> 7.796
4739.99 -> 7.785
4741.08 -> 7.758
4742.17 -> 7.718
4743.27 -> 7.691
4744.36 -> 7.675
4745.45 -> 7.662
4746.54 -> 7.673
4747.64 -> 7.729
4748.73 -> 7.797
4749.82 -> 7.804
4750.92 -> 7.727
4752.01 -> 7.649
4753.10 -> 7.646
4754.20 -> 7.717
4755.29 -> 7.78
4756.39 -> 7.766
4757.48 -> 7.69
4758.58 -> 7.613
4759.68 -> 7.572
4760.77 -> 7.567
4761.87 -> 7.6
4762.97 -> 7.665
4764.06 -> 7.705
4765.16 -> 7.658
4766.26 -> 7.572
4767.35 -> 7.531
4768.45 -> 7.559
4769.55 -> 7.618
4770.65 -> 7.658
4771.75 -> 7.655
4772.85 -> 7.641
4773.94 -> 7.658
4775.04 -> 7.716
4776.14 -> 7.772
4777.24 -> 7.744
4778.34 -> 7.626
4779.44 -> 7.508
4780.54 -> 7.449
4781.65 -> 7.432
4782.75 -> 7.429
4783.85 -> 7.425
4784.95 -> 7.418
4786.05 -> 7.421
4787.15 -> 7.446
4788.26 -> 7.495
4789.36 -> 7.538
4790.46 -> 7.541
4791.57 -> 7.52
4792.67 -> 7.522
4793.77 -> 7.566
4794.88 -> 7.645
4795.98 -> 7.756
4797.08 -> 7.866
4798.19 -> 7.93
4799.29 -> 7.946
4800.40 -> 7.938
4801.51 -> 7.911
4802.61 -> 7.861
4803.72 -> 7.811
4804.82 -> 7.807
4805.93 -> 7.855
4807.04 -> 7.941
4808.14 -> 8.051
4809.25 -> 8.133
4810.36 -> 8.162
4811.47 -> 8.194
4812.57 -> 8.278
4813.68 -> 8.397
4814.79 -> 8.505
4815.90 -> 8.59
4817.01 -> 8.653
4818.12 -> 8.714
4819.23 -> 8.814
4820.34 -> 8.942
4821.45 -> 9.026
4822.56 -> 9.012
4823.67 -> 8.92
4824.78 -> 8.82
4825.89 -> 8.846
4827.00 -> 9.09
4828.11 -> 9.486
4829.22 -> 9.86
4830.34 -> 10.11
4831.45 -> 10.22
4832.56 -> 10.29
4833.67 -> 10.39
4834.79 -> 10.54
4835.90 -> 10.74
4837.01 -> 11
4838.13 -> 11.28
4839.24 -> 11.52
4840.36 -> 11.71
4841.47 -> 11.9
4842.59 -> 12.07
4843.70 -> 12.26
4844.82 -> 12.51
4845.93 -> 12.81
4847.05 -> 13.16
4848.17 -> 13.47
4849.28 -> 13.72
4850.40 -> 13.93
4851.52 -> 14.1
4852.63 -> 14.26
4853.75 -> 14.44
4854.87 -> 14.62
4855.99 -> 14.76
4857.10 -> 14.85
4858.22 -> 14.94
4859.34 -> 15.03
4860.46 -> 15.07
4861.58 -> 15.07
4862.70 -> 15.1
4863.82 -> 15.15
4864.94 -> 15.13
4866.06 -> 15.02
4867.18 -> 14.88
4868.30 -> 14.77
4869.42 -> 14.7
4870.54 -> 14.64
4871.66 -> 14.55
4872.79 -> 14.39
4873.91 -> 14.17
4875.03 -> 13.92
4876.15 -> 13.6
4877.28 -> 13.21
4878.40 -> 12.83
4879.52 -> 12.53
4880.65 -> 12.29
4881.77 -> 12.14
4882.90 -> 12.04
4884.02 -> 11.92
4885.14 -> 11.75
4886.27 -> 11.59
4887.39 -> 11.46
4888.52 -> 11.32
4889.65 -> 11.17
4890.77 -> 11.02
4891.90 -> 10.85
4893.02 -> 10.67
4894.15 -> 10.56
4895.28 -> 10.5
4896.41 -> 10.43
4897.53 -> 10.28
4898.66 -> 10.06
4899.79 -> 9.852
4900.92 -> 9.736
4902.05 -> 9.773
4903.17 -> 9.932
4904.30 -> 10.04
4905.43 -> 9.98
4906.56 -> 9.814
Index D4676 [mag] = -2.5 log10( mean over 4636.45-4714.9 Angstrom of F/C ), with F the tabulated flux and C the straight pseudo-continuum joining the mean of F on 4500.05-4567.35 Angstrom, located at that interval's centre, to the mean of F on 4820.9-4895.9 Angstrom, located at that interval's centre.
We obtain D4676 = 0.31 mag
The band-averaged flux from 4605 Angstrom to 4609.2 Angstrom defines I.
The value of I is 9.54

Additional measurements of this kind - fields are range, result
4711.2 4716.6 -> 7.9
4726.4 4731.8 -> 7.94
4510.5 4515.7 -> 10.8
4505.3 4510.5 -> 10.6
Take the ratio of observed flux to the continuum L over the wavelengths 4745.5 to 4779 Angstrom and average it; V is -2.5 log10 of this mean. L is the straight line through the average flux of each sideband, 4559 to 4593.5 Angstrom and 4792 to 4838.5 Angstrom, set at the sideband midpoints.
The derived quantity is 0.19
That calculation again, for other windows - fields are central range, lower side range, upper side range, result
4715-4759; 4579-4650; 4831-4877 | 0.43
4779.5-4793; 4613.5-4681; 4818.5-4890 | 0.46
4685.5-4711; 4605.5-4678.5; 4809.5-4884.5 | 0.24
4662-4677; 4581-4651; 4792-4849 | 0.13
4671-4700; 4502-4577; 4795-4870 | 0.29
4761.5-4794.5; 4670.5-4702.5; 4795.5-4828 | 0.10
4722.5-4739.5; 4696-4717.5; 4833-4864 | 0.12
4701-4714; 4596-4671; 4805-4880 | 0.29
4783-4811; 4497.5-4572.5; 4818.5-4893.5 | 0.48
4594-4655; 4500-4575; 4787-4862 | 0.09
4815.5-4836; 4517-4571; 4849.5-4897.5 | 0.34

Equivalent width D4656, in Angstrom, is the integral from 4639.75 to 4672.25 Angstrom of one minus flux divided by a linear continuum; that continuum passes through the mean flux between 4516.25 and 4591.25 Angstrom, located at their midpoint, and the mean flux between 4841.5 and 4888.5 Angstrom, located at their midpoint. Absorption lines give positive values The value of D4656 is 7.20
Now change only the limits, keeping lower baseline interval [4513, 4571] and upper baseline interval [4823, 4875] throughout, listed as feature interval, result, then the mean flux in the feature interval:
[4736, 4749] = 4.6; 7.75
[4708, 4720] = 4.0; 7.89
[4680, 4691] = 3.2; 8.25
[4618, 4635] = 2.4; 9.63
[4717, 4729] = 4.0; 7.97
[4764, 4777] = 4.9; 7.65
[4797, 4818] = 7.4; 8.11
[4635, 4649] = 2.2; 9.57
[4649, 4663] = 3.1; 8.92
